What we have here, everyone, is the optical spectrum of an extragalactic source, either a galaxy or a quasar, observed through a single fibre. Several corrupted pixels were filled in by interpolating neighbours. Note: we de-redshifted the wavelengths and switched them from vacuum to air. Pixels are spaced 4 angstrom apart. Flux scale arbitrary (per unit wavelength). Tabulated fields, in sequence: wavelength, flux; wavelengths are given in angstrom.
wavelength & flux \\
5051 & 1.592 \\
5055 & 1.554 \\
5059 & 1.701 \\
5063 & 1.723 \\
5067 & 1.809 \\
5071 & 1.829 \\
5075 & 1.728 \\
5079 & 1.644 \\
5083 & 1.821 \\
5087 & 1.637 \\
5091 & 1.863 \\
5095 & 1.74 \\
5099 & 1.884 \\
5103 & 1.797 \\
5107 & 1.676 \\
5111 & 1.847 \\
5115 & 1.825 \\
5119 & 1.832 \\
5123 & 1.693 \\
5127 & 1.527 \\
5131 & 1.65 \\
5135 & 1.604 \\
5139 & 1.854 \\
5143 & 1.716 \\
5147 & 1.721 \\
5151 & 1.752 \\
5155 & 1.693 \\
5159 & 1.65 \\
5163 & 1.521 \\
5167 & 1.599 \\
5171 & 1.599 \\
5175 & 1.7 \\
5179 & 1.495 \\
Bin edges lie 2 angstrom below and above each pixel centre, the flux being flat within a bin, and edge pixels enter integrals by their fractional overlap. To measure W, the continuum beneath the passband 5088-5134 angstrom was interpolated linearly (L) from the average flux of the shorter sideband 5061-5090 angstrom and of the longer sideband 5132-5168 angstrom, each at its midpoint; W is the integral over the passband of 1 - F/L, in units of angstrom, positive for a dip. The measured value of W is -0.99 angstrom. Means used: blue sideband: 1.75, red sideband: 1.68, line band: 1.75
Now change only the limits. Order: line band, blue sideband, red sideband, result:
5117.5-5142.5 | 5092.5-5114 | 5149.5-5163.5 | 0.52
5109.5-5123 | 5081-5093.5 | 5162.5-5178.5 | -0.79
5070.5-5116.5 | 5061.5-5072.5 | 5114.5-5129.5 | -0.62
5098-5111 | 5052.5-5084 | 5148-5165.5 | -0.71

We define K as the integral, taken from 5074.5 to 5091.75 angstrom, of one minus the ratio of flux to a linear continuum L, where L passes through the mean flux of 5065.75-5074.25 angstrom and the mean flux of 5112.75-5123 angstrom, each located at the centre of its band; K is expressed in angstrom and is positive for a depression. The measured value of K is 0.72 angstrom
